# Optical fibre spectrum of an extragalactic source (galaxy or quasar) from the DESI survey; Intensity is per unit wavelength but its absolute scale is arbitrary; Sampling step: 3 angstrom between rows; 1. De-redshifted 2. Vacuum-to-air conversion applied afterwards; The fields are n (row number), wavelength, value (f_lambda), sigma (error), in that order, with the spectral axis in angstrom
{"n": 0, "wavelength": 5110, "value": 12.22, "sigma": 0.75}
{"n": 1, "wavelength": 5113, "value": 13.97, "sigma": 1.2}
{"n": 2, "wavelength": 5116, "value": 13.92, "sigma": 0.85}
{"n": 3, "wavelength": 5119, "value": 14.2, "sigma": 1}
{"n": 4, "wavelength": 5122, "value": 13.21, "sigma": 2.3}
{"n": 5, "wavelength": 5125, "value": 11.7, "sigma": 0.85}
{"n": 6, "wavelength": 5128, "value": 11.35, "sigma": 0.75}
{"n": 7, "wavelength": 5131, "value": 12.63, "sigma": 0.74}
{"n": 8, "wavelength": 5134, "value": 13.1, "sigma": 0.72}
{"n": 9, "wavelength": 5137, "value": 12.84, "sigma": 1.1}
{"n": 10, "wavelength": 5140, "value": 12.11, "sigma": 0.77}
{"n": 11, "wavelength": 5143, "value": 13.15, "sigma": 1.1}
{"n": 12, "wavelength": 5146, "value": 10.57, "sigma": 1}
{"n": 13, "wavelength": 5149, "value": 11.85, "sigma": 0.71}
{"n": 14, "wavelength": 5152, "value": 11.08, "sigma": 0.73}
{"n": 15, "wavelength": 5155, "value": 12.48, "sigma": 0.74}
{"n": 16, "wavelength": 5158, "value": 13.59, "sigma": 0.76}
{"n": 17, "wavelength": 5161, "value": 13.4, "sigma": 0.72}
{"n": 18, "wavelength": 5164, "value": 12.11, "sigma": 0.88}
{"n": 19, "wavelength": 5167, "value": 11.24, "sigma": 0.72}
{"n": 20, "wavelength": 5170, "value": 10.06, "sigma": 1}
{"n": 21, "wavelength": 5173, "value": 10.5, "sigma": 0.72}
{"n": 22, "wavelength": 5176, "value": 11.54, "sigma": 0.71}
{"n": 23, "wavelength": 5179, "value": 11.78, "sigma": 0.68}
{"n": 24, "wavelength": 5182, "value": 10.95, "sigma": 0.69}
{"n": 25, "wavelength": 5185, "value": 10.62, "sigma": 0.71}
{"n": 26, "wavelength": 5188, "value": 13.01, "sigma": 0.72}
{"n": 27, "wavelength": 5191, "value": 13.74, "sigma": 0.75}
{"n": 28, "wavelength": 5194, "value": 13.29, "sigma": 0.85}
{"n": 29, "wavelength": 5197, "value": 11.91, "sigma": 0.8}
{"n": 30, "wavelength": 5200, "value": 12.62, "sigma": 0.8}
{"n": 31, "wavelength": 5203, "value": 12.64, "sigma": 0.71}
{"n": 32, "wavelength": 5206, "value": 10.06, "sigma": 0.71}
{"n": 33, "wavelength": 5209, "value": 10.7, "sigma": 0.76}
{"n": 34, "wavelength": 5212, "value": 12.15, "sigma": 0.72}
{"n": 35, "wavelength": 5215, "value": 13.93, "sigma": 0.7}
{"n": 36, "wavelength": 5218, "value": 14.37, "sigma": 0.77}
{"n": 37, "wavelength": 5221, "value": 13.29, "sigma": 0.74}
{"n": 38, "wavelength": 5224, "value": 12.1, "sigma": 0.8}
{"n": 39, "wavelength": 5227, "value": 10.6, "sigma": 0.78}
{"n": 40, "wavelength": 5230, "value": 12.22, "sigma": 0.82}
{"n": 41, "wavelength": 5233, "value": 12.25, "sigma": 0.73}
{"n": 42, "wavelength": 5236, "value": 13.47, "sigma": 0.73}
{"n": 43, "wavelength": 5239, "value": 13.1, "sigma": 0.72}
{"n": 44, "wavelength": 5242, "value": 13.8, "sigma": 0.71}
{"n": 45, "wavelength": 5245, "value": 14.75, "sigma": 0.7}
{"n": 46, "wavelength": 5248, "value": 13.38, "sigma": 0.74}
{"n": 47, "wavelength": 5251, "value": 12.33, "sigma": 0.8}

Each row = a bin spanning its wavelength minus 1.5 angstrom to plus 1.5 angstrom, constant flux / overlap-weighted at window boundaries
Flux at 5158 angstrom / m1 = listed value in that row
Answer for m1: 13.59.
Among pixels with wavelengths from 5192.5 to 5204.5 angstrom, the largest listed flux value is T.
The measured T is 13.29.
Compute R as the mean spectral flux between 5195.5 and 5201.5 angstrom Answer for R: 12.3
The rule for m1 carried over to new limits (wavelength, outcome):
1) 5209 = 10.7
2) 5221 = 13.29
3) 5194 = 13.29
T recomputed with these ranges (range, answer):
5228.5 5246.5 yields 14.75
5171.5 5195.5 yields 13.74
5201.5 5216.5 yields 13.93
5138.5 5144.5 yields 13.15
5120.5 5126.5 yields 13.21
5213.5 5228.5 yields 14.37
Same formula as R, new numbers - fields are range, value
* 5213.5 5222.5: 13.9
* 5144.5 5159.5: 11.9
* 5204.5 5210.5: 10.4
